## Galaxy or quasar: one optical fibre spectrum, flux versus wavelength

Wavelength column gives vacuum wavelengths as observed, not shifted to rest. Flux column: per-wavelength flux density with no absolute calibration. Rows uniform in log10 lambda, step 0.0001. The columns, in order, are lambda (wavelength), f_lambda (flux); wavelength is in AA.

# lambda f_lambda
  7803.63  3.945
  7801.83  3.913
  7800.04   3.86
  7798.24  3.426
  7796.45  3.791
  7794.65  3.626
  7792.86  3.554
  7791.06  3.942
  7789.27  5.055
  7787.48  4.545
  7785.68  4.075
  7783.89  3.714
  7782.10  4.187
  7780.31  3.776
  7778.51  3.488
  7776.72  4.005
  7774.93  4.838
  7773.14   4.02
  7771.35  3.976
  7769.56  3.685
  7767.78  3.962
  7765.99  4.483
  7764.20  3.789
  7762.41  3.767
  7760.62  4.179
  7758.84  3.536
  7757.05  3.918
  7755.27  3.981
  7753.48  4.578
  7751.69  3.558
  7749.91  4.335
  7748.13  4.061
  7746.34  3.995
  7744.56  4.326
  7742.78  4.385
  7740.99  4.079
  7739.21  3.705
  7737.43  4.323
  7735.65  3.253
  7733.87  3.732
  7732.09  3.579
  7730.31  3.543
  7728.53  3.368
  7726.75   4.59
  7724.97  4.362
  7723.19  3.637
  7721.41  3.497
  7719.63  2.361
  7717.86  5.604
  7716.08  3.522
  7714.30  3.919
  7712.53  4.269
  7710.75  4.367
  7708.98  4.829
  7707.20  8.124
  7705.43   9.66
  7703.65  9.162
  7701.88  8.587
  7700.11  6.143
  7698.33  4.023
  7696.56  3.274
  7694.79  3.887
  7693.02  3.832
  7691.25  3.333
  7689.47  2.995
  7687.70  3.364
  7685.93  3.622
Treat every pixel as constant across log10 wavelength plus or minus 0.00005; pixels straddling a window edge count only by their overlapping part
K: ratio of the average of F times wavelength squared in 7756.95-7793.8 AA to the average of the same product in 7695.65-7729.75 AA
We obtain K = 0.80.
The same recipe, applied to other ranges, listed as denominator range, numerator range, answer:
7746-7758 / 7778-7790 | 1.02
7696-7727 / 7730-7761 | 0.76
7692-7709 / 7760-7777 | 0.67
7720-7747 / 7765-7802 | 1.05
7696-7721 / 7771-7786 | 0.74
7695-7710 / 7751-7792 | 0.63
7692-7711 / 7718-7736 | 0.62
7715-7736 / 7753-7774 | 1.07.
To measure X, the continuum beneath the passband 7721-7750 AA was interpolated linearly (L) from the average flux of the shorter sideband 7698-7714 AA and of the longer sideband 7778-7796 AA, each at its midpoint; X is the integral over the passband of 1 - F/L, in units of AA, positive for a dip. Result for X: 8.7 AA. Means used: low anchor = 6.56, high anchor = 4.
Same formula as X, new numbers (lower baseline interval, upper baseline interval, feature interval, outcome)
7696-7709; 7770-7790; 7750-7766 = 3.1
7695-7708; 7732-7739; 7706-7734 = 4.8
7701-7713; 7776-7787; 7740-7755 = 3.3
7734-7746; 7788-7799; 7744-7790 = -1.2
